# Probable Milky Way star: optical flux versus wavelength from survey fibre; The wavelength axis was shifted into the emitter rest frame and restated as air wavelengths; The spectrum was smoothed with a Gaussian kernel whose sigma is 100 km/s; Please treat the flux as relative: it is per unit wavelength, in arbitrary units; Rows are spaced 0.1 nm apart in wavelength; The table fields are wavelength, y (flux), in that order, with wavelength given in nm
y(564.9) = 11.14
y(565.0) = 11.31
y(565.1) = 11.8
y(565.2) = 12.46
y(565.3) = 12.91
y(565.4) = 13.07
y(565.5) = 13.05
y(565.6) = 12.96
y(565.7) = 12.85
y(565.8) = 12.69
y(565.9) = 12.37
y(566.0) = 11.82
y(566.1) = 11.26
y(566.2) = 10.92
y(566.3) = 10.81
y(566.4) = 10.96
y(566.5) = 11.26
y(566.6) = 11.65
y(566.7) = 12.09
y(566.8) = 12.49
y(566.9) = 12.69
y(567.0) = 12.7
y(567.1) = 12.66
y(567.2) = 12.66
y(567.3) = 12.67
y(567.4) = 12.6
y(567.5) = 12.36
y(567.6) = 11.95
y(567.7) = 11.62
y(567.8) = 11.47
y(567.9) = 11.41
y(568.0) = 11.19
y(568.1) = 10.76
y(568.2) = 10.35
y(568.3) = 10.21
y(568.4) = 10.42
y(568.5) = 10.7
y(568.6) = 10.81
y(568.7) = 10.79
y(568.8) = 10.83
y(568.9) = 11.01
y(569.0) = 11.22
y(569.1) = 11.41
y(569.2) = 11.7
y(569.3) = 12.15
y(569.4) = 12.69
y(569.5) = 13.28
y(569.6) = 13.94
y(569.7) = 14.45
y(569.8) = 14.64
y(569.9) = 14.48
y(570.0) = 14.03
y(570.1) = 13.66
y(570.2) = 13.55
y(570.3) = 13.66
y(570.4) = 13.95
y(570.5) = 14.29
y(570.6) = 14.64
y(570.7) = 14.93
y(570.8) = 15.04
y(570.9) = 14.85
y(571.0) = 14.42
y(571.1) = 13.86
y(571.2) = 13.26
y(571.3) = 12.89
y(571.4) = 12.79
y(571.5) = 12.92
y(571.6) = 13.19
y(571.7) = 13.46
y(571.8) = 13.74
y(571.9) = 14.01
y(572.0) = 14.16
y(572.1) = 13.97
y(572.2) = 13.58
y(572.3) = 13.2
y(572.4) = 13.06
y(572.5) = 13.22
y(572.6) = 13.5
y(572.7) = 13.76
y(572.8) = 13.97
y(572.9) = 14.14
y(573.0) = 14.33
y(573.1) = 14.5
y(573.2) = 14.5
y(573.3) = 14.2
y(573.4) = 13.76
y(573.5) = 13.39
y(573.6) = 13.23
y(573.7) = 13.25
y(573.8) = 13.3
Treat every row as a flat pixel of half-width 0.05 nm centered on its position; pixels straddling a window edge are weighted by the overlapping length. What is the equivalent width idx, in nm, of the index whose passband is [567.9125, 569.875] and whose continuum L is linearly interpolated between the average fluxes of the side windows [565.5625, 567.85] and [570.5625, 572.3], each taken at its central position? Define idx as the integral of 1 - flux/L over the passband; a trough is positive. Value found 0.18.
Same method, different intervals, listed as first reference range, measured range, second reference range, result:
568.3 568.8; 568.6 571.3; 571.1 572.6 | -0.33 nm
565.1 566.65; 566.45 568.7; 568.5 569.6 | 0.04 nm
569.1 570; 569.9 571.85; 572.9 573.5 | -0.03 nm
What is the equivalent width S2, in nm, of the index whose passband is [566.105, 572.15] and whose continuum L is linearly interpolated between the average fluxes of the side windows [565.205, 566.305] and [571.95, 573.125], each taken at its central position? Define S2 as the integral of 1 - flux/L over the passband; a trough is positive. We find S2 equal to 0.20 nm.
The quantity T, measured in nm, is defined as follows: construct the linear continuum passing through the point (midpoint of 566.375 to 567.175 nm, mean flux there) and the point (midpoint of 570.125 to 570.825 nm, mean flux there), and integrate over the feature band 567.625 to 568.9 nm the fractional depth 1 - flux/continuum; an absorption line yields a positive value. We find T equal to 0.20 nm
